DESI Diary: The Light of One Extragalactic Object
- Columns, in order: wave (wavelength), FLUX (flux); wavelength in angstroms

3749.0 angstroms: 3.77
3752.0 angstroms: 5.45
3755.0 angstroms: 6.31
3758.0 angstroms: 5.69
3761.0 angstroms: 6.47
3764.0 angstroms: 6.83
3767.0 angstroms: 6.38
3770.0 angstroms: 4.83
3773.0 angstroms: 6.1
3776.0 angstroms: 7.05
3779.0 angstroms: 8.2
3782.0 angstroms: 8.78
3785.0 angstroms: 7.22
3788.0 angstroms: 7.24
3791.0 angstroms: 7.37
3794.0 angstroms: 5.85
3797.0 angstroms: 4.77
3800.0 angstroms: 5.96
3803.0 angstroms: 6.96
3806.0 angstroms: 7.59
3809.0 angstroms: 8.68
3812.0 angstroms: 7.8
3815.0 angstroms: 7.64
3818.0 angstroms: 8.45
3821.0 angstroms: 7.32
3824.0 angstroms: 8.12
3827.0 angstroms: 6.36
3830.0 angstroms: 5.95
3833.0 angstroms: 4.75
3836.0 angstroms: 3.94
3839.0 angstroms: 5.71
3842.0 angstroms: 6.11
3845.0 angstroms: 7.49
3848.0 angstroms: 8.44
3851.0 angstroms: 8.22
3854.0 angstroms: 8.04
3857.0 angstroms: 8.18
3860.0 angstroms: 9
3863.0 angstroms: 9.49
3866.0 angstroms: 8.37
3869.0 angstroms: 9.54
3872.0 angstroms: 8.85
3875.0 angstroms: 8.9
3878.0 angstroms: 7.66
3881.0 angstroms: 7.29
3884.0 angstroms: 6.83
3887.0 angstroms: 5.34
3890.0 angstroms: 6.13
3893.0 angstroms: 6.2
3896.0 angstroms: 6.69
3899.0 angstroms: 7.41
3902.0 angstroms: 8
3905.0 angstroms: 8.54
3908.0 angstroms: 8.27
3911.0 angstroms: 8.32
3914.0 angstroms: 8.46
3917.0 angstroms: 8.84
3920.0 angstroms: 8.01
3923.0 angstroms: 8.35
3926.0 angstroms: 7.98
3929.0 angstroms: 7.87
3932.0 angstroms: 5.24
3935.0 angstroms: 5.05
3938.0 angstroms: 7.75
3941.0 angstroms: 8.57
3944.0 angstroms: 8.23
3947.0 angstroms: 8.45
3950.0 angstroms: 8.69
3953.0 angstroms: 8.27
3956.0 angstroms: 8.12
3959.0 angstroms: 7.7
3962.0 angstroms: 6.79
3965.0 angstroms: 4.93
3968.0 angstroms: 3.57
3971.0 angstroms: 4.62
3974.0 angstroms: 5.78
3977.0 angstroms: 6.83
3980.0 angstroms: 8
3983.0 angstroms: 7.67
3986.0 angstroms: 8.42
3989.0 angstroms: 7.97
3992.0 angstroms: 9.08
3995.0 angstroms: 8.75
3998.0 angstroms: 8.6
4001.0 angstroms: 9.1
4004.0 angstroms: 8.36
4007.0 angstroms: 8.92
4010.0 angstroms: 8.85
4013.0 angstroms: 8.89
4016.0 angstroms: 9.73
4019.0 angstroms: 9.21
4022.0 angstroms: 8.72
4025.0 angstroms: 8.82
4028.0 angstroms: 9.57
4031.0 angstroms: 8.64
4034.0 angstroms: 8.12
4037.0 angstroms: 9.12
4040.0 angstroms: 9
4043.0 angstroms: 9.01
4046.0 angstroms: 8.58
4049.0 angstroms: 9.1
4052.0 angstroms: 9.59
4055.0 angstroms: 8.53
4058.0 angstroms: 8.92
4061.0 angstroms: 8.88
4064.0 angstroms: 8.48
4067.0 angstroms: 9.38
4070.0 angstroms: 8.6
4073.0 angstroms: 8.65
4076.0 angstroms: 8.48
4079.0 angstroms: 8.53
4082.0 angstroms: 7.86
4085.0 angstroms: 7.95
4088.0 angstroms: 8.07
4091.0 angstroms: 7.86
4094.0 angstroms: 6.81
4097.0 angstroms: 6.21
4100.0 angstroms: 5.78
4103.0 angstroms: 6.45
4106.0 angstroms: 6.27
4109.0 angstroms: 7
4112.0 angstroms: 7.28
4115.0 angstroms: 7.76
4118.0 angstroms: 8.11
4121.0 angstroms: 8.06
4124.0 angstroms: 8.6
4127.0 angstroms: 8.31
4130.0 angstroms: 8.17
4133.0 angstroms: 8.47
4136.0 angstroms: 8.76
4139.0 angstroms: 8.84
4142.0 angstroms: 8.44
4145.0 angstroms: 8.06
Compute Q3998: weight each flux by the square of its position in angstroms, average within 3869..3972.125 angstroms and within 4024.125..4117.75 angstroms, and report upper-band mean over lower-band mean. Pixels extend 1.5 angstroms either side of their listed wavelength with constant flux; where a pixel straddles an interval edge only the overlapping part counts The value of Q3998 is 1.19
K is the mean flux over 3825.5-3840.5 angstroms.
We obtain 5.34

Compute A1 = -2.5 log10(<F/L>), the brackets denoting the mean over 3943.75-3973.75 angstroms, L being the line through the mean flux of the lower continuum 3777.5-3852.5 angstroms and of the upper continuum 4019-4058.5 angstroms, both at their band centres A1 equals 0.199 mag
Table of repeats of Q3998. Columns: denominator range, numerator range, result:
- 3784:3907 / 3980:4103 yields 1.29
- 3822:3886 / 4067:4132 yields 1.17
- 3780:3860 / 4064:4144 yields 1.29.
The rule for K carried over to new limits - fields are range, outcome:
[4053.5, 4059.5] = 8.72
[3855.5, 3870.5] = 8.92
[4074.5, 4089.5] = 8.18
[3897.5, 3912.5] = 8.11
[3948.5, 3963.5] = 7.91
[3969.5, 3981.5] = 6.31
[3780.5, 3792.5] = 7.65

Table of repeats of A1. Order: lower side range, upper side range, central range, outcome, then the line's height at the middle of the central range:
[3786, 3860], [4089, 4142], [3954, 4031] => -0.077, 7.35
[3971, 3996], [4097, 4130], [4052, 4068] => -0.192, 7.45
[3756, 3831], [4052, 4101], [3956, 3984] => 0.218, 7.69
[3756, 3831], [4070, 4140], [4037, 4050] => -0.176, 7.6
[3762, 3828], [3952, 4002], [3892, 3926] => -0.107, 7.2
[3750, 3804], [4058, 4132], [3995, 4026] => -0.190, 7.48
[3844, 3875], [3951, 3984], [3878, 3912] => 0.105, 7.94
